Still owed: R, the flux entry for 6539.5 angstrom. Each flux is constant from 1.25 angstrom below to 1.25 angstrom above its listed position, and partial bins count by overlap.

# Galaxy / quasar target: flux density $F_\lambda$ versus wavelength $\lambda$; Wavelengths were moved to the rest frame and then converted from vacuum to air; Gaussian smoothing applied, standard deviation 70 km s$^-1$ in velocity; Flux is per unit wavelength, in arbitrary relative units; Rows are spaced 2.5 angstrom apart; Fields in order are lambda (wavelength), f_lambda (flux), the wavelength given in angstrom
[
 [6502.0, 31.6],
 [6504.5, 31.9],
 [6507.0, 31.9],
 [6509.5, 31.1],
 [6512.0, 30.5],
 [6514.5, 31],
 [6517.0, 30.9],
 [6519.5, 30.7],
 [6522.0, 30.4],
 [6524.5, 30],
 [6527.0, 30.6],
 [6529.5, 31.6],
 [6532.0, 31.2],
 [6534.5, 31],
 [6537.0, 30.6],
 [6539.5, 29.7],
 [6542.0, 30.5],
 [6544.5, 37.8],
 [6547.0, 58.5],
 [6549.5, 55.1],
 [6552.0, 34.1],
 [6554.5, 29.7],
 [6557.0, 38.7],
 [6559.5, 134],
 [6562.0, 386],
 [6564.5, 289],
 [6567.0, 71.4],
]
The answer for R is 29.7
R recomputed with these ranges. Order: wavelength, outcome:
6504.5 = 31.9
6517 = 30.9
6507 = 31.9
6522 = 30.4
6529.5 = 31.6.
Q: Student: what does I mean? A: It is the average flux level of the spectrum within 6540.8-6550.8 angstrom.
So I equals 45.5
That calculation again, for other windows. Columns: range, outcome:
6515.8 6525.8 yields 30.5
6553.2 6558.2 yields 34.2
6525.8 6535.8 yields 31.1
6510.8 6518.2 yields 30.8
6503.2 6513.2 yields 31.4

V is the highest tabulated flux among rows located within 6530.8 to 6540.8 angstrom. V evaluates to 31.2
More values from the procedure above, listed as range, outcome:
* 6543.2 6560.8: 134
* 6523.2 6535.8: 31.6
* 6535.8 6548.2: 58.5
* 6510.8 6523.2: 31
